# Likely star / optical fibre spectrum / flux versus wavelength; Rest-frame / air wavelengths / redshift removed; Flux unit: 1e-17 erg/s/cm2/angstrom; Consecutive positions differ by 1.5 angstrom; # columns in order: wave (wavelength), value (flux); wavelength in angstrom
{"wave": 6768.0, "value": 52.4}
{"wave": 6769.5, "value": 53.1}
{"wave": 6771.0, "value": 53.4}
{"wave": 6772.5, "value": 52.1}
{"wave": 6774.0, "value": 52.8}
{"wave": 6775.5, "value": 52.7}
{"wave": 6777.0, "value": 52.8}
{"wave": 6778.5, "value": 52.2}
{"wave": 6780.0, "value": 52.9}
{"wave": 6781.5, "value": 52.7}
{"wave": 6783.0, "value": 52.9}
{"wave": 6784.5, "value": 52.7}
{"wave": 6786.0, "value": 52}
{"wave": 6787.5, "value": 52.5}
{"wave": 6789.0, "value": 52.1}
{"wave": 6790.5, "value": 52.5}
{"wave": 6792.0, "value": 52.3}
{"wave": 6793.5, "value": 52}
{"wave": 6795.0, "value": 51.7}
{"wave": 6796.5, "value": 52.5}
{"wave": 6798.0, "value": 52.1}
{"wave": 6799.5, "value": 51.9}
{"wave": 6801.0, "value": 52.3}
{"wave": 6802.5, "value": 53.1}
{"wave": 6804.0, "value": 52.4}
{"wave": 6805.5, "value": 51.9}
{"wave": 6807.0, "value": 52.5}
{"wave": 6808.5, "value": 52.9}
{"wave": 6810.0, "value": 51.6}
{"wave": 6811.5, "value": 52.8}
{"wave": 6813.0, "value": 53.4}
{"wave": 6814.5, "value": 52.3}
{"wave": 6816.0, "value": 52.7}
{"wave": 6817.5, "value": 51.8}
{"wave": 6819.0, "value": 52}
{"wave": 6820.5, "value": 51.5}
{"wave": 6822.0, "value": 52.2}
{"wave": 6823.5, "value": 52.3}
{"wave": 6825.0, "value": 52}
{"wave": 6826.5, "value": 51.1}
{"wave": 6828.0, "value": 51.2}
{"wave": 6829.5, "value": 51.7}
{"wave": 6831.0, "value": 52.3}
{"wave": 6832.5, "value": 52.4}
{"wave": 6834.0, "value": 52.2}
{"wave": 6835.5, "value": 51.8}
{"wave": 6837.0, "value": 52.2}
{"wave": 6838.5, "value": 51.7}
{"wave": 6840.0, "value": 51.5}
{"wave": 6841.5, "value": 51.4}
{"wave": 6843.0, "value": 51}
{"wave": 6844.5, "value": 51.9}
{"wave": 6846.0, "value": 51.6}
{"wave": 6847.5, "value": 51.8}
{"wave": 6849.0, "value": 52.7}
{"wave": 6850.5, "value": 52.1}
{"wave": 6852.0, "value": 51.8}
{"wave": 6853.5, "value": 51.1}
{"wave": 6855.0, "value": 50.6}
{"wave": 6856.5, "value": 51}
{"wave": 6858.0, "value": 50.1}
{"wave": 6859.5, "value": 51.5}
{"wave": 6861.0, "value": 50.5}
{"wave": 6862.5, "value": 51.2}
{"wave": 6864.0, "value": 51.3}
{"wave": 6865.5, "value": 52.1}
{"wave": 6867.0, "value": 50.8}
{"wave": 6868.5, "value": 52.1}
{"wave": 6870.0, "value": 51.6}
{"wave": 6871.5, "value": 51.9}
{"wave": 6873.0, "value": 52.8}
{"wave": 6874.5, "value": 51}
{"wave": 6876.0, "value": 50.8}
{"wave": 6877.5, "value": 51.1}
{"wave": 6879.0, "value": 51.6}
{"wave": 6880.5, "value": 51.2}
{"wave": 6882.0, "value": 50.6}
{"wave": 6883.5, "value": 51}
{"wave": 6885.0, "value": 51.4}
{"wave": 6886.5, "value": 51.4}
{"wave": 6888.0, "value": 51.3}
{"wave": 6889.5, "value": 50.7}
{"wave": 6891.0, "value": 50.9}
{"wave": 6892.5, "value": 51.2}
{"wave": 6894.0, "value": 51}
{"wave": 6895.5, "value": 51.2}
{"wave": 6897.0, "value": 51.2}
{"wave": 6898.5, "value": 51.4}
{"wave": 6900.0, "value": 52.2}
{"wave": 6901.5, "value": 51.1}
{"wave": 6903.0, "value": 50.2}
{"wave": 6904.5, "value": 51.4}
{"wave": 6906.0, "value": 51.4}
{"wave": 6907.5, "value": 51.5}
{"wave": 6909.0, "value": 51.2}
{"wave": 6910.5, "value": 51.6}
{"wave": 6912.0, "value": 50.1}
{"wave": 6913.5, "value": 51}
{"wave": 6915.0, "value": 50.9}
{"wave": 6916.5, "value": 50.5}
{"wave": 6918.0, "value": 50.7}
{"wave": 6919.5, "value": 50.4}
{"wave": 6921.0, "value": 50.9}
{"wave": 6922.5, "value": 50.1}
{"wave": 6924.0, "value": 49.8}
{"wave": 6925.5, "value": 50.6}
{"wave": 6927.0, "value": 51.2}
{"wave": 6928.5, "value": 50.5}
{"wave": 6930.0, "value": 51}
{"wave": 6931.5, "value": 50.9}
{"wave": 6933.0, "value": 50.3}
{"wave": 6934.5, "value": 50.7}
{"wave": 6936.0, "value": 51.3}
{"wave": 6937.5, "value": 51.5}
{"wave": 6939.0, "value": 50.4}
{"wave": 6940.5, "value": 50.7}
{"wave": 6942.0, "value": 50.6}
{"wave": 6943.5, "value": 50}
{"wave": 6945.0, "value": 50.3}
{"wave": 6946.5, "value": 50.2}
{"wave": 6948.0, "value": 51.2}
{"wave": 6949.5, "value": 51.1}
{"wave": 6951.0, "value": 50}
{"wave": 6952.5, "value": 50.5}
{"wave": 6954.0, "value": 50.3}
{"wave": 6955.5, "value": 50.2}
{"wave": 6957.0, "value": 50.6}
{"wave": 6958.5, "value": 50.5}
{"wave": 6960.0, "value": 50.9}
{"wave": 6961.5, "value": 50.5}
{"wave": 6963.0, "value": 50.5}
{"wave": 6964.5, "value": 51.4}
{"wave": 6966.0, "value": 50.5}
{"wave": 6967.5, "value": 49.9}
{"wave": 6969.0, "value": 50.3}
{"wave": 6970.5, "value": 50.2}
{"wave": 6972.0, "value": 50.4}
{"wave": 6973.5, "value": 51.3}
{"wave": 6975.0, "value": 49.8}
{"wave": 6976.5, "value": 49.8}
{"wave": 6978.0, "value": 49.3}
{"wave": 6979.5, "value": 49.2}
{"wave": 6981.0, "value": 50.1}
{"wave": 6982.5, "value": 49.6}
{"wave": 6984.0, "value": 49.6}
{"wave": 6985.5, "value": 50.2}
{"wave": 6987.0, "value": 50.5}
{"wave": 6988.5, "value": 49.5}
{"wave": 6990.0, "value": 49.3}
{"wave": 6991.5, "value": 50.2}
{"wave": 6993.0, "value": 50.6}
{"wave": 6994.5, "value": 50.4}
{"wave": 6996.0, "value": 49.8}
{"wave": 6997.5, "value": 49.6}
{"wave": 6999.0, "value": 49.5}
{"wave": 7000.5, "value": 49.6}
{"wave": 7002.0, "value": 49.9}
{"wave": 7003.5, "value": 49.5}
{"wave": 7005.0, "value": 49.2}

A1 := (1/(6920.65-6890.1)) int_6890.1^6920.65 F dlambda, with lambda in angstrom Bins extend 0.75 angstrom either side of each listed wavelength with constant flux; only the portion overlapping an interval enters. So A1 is 51.1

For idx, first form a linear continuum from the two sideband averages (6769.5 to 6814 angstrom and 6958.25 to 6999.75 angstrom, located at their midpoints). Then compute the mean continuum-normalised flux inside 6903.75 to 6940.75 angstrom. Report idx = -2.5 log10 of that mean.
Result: 0.00 mag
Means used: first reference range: 52.5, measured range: 50.8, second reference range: 50.1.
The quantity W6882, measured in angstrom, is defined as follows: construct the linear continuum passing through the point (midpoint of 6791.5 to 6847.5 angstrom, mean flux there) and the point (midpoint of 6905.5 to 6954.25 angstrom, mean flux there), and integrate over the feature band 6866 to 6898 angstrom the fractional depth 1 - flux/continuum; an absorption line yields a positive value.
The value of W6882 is 0.0 angstrom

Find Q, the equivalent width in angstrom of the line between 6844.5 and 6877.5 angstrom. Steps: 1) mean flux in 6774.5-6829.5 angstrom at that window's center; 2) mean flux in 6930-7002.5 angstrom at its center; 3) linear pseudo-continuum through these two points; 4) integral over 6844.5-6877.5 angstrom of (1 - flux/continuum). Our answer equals 0.08 angstrom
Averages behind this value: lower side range 52.3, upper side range 50.3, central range 51.5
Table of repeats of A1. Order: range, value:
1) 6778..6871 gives 52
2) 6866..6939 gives 51.1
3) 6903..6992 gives 50.5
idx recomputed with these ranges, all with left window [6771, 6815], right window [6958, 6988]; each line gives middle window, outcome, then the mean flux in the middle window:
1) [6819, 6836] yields 0.00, 51.9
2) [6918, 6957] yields 0.00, 50.6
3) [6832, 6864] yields 0.01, 51.5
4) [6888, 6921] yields 0.00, 51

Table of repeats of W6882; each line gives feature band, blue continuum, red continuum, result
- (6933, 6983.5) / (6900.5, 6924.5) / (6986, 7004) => -0.11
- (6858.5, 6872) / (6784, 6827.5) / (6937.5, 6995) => 0.03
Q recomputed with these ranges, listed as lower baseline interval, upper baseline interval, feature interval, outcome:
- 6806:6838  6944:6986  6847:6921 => 0.2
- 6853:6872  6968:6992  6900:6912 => -0.1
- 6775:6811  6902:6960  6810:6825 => -0.1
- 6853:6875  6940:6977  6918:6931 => 0.1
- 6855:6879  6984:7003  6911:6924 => 0.1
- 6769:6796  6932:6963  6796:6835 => 0.0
